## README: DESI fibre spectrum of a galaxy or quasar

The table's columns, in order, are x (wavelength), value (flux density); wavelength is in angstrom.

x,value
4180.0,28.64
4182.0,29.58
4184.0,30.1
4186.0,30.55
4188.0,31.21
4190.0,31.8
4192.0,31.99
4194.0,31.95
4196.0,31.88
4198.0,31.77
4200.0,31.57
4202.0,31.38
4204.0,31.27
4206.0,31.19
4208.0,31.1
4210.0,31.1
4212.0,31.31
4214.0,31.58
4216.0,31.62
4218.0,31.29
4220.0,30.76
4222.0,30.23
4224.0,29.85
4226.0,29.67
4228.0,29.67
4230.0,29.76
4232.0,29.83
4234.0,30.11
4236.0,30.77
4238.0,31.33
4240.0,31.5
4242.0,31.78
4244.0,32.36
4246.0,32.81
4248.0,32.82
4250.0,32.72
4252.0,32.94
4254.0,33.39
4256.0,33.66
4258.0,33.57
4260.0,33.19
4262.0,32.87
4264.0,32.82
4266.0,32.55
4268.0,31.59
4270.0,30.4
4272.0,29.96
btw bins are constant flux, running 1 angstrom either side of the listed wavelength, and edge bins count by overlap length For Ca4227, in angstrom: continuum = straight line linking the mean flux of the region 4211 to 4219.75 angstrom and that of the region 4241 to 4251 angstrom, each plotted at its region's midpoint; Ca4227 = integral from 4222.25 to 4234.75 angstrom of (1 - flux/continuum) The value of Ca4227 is 0.80 angstrom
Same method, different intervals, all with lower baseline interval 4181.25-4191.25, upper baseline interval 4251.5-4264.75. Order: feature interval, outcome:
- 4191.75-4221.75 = 0.0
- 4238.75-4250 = 0.2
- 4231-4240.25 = 0.5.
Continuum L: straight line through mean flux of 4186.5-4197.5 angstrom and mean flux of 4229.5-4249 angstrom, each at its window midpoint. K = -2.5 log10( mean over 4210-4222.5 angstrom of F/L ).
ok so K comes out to 0.01 mag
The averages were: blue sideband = 31.7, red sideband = 31.3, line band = 31.2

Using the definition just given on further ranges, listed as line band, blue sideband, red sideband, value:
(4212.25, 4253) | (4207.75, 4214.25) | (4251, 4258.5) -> 0.039 mag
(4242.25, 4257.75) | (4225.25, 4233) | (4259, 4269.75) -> -0.054 mag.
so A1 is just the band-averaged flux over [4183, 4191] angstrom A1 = 30.9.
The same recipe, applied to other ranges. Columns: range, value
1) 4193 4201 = 31.8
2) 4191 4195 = 32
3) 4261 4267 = 32.7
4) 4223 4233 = 29.8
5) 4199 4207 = 31.4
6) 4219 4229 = 30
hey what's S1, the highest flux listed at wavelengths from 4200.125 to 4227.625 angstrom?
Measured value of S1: 31.62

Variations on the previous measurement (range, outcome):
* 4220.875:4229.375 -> 30.23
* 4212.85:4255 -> 33.39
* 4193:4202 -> 31.95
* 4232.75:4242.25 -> 31.78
